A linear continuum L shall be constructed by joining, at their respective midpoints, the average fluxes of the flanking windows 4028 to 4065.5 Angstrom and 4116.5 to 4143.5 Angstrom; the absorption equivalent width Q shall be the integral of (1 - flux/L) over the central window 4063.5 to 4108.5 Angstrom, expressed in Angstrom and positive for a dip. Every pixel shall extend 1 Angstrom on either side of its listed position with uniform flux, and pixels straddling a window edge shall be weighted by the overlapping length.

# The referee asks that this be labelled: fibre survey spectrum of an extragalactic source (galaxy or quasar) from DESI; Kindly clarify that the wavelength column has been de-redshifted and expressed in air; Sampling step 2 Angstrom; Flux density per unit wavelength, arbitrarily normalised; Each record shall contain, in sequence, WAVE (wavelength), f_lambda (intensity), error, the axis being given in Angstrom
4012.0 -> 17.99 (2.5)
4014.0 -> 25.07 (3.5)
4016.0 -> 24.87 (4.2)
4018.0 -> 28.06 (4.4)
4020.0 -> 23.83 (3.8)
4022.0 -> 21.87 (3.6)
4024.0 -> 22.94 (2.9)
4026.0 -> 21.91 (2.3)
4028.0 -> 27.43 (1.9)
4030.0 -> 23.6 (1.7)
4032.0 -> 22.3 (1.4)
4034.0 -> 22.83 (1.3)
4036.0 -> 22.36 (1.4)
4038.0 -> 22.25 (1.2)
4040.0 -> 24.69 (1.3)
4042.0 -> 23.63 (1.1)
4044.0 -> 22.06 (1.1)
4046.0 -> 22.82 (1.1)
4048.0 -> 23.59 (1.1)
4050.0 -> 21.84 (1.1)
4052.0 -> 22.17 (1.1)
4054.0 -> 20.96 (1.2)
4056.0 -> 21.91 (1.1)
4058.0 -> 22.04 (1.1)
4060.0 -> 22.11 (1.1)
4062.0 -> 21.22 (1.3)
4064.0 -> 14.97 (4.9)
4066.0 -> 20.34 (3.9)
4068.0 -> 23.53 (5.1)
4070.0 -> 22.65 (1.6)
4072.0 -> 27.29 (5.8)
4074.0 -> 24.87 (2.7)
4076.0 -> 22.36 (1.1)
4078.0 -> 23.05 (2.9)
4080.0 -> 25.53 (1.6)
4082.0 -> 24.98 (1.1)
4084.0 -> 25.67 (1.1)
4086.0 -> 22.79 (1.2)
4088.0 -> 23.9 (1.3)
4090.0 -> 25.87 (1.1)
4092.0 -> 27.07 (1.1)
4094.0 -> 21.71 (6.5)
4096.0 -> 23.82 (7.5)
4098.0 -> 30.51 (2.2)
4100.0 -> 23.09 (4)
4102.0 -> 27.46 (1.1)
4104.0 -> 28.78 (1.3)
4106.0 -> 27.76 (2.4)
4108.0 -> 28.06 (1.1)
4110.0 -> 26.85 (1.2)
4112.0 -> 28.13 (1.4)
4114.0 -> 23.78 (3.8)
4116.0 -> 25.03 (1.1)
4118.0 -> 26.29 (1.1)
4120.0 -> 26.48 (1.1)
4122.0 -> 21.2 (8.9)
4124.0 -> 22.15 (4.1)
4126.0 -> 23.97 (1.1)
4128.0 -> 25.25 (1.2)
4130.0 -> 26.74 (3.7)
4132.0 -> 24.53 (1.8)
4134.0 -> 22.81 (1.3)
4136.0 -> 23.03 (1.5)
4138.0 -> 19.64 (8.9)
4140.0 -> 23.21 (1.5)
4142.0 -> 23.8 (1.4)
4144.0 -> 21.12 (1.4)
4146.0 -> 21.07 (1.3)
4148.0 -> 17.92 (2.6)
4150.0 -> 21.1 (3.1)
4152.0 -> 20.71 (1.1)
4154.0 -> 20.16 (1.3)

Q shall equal -3.4 Angstrom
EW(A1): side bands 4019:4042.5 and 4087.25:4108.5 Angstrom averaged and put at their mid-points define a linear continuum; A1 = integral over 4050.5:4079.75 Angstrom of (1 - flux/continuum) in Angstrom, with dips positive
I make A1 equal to 3.1 Angstrom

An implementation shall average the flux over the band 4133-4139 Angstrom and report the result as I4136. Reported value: 21.8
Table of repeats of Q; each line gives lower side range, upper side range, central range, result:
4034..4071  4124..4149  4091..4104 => -2.0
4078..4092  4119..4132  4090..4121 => -2.2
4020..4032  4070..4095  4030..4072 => 3.1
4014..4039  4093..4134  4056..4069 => 2.0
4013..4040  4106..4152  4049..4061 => 1.0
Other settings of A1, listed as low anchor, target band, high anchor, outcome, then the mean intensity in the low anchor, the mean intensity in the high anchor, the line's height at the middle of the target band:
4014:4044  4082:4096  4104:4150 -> -0.3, 23.7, 24.1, 23.9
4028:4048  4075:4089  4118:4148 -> -0.5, 23.2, 23.1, 23.2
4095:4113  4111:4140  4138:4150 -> -0.2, 27.2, 21.2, 24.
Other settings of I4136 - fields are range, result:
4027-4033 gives 24.4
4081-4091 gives 24.6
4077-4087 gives 24.4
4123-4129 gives 23.8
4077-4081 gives 24.3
